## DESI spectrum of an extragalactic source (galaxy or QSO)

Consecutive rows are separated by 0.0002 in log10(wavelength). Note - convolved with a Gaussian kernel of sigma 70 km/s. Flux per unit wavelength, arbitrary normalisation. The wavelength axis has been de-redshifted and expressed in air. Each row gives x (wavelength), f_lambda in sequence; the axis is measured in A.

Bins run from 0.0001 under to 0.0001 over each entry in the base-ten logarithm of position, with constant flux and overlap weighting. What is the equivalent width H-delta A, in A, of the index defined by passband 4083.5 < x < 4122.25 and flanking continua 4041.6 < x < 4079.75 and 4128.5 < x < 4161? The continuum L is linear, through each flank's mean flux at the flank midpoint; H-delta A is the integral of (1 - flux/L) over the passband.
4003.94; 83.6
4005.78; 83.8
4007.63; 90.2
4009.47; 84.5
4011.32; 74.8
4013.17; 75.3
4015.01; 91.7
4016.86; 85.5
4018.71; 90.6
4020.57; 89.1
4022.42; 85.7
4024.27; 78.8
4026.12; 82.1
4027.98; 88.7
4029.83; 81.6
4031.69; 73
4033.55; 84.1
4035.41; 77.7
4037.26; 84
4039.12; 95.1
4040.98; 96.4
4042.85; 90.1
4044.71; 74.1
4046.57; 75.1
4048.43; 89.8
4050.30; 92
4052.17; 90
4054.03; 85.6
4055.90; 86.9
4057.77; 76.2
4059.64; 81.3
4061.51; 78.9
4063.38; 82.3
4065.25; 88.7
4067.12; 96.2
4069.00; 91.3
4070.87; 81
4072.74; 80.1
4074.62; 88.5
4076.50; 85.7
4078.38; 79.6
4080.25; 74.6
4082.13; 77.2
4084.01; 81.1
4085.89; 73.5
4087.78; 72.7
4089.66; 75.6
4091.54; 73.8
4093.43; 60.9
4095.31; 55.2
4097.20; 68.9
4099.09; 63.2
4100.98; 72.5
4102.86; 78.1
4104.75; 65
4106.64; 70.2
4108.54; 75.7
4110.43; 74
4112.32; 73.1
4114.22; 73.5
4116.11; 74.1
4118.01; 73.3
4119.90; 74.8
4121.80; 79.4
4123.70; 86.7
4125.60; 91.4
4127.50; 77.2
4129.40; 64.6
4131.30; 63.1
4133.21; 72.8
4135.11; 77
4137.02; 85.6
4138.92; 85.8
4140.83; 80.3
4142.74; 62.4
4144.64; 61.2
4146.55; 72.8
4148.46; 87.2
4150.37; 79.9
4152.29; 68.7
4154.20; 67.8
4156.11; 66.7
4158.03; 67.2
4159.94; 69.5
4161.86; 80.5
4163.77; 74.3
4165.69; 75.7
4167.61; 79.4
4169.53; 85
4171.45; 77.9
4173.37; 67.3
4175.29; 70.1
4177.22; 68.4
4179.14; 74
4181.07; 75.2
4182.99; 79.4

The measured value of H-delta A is 3.39 A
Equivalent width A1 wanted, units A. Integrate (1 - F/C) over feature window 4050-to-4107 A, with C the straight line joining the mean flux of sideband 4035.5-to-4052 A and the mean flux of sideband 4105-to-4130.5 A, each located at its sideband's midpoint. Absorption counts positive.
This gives 2.43 A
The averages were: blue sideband 86.7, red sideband 75.6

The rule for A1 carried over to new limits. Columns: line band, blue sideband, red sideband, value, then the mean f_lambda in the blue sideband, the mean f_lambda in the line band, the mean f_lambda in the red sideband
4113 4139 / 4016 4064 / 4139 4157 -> -0.6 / 84.4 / 76.8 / 72.6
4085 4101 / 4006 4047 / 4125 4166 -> 2.1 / 84.1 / 68.2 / 74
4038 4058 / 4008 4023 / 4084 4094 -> -1.9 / 84.8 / 86.8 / 72.6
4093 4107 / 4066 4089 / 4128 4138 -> 2.0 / 81.8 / 66.9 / 72.9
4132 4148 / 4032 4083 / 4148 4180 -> 0.3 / 84.4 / 74.9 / 73.9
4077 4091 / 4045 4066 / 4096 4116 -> 0.0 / 83.9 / 76.6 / 71.3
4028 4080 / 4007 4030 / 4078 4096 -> -4.2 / 84.6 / 84.6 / 72.5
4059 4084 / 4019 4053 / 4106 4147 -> -0.7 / 84.9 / 83.4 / 75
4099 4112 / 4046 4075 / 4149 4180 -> 1.3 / 85.3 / 71.9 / 73.5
